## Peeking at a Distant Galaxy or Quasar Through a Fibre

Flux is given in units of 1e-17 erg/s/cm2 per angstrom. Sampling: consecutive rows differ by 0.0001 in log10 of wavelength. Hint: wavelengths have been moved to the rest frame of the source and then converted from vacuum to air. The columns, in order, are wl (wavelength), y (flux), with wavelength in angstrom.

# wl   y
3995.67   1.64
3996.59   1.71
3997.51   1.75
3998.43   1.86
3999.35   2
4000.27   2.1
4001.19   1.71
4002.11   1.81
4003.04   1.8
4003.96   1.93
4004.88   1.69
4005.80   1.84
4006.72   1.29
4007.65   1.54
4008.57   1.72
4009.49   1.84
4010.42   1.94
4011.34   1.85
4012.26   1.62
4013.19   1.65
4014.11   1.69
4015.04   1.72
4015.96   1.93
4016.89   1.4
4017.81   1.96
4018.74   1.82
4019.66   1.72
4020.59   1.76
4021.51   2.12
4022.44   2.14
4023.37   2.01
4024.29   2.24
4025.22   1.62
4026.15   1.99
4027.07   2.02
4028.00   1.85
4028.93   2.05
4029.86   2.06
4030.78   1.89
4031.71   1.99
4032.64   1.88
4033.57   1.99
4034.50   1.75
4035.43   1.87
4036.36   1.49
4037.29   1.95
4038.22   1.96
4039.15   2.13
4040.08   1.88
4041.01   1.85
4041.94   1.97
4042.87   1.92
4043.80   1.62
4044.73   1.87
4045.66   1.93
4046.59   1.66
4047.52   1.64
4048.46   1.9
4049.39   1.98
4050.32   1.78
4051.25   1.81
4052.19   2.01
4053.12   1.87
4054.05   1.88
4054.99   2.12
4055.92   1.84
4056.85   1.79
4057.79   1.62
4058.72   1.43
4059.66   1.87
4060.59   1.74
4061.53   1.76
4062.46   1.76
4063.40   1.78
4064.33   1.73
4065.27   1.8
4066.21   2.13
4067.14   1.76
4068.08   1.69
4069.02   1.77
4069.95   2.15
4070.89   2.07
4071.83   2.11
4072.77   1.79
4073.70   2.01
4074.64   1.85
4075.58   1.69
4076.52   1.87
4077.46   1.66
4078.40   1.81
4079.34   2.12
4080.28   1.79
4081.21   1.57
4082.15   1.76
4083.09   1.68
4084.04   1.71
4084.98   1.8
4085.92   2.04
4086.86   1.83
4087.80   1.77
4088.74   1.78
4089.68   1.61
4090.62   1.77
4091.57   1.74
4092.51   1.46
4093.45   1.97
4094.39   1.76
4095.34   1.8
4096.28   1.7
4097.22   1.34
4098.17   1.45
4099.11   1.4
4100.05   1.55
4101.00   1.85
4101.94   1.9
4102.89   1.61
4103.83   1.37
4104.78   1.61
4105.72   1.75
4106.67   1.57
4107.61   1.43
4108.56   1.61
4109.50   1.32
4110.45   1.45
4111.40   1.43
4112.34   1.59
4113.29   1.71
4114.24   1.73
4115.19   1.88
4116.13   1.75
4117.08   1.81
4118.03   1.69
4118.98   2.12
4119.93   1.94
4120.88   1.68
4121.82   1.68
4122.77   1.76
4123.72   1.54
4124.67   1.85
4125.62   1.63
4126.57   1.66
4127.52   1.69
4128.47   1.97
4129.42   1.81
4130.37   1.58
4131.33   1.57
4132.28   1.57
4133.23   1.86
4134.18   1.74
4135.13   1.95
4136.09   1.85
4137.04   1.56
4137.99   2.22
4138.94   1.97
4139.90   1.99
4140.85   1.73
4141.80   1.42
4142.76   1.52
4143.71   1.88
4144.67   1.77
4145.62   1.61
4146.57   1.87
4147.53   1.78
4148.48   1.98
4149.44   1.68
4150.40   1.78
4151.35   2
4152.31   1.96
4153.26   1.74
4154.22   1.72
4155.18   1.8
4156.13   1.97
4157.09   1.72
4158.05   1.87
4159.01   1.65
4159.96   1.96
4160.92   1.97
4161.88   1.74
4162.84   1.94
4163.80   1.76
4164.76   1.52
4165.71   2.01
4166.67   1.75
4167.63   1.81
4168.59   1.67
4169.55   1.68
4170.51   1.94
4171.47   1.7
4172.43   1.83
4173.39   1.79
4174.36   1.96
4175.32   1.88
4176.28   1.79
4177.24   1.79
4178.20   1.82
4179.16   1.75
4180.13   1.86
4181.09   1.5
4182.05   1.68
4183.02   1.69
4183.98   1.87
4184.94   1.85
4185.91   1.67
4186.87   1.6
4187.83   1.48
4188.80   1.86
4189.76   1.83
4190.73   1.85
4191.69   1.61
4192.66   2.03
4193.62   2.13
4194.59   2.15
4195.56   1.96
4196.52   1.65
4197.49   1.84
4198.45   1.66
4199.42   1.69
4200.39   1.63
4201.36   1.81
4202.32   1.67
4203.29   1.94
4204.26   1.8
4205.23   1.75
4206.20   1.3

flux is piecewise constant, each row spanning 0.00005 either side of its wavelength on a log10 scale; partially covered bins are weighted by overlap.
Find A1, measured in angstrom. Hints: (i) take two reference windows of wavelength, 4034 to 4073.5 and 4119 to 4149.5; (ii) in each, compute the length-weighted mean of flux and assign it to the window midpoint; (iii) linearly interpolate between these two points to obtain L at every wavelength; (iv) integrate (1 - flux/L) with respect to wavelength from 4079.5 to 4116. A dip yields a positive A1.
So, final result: 2.8 angstrom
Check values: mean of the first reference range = 1.85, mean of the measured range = 1.67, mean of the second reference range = 1.77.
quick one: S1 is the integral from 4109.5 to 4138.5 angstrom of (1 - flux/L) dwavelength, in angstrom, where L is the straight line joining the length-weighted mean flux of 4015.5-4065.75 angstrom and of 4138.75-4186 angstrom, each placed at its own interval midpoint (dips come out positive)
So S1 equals 1.2 angstrom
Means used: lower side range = 1.86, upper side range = 1.79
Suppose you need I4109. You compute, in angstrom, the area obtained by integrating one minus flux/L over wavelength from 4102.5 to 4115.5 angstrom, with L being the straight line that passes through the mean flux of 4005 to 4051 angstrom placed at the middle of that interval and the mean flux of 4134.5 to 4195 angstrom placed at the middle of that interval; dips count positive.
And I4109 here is 1.77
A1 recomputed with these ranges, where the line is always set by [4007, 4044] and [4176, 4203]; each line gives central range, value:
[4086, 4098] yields 0.7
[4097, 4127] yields 2.8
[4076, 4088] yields 0.2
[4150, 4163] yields -0.4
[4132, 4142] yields -0.1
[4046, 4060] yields 0.2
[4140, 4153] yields 0.2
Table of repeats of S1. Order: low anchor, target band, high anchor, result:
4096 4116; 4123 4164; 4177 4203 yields -2.8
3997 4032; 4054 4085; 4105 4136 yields -0.9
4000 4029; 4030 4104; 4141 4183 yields 0.2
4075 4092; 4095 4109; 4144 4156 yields 1.5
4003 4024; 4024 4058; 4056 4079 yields -1.5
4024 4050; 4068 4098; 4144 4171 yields 1.0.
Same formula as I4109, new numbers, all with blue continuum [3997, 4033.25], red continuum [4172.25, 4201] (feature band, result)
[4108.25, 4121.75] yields 0.87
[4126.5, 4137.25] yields 0.38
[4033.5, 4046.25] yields -0.21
